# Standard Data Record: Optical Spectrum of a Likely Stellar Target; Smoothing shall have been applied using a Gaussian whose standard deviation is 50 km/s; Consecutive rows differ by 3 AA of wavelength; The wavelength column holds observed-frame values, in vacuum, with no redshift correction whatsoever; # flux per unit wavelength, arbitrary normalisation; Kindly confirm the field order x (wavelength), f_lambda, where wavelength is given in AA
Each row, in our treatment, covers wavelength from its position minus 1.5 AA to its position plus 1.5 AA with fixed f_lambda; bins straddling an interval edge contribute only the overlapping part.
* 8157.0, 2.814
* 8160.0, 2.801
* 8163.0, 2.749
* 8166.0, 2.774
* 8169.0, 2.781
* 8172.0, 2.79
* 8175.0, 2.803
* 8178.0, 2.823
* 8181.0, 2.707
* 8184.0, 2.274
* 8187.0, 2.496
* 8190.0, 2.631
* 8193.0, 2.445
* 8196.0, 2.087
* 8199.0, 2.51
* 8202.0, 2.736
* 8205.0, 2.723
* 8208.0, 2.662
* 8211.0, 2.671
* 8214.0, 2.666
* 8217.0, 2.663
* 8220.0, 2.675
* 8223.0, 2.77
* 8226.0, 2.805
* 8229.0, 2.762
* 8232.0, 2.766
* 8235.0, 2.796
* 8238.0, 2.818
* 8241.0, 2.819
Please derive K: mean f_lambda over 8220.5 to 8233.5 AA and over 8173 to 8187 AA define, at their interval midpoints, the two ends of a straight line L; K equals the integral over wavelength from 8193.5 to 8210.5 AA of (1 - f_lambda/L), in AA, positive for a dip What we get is 1.0 AA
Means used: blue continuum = 2.64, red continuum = 2.77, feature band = 2.55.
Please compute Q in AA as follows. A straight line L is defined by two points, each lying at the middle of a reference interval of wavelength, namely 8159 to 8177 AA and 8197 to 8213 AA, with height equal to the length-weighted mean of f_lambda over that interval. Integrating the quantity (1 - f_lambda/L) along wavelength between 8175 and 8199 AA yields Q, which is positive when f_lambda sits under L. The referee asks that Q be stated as 1.7 AA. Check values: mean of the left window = 2.78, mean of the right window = 2.64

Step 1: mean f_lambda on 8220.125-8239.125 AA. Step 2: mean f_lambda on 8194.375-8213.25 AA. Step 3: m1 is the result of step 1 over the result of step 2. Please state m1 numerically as 1.1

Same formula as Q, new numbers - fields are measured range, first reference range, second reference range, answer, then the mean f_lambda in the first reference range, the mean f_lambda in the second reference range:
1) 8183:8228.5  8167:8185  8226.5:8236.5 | 2.52 AA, 2.71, 2.78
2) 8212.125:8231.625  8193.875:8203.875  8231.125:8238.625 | -0.40 AA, 2.45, 2.79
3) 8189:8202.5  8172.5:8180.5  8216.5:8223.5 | 1.45 AA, 2.8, 2.7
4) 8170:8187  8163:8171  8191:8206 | 0.05 AA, 2.77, 2.5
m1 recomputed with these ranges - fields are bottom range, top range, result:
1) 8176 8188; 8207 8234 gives 1.05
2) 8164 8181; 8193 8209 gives 0.91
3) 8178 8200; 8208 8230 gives 1.10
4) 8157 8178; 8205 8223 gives 0.96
